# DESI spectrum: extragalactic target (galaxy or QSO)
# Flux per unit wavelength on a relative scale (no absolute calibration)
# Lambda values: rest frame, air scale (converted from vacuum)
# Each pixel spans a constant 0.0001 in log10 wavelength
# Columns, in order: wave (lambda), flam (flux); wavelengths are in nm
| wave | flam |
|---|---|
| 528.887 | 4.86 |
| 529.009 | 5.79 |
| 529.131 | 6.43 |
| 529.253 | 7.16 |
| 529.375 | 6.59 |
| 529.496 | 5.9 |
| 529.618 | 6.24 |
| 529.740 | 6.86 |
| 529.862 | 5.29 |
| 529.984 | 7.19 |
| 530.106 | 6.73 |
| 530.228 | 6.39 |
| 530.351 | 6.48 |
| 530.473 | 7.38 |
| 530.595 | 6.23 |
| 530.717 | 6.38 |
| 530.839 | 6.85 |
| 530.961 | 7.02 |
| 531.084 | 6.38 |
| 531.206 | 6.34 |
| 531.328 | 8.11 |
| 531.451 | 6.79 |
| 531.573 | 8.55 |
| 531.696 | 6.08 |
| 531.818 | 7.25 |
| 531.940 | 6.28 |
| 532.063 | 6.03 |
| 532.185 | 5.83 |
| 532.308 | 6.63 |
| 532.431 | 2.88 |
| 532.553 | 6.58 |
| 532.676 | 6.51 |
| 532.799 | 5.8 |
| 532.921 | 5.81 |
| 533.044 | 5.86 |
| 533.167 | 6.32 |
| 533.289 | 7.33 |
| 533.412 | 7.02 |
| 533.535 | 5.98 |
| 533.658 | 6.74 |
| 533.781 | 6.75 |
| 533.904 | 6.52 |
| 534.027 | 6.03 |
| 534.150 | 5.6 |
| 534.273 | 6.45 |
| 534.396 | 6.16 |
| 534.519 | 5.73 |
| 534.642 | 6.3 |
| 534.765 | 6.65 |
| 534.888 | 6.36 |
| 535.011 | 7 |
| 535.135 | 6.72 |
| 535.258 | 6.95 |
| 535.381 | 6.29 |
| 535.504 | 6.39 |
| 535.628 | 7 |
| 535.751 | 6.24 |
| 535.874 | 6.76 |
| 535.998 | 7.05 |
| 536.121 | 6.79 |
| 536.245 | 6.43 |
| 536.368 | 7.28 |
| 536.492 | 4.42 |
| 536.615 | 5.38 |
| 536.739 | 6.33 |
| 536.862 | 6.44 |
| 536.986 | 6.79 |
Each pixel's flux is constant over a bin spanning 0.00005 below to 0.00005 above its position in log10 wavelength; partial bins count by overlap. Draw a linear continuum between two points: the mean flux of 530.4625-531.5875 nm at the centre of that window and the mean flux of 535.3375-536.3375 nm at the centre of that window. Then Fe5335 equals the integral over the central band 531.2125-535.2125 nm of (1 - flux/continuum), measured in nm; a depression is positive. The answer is 0.24 nm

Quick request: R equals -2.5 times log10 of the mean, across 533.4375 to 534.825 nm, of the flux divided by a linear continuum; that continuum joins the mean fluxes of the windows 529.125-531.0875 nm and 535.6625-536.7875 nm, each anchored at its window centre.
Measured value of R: 0.02 mag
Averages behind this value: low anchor 6.57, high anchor 6.31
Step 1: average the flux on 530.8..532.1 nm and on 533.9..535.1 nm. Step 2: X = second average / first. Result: 0.91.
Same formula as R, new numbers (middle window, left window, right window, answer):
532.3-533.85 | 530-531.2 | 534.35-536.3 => 0.076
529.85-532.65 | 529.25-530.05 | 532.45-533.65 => -0.031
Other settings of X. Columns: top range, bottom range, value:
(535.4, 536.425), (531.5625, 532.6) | 1.10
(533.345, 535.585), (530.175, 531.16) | 0.97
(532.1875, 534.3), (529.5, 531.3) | 0.94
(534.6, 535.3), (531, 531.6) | 0.93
